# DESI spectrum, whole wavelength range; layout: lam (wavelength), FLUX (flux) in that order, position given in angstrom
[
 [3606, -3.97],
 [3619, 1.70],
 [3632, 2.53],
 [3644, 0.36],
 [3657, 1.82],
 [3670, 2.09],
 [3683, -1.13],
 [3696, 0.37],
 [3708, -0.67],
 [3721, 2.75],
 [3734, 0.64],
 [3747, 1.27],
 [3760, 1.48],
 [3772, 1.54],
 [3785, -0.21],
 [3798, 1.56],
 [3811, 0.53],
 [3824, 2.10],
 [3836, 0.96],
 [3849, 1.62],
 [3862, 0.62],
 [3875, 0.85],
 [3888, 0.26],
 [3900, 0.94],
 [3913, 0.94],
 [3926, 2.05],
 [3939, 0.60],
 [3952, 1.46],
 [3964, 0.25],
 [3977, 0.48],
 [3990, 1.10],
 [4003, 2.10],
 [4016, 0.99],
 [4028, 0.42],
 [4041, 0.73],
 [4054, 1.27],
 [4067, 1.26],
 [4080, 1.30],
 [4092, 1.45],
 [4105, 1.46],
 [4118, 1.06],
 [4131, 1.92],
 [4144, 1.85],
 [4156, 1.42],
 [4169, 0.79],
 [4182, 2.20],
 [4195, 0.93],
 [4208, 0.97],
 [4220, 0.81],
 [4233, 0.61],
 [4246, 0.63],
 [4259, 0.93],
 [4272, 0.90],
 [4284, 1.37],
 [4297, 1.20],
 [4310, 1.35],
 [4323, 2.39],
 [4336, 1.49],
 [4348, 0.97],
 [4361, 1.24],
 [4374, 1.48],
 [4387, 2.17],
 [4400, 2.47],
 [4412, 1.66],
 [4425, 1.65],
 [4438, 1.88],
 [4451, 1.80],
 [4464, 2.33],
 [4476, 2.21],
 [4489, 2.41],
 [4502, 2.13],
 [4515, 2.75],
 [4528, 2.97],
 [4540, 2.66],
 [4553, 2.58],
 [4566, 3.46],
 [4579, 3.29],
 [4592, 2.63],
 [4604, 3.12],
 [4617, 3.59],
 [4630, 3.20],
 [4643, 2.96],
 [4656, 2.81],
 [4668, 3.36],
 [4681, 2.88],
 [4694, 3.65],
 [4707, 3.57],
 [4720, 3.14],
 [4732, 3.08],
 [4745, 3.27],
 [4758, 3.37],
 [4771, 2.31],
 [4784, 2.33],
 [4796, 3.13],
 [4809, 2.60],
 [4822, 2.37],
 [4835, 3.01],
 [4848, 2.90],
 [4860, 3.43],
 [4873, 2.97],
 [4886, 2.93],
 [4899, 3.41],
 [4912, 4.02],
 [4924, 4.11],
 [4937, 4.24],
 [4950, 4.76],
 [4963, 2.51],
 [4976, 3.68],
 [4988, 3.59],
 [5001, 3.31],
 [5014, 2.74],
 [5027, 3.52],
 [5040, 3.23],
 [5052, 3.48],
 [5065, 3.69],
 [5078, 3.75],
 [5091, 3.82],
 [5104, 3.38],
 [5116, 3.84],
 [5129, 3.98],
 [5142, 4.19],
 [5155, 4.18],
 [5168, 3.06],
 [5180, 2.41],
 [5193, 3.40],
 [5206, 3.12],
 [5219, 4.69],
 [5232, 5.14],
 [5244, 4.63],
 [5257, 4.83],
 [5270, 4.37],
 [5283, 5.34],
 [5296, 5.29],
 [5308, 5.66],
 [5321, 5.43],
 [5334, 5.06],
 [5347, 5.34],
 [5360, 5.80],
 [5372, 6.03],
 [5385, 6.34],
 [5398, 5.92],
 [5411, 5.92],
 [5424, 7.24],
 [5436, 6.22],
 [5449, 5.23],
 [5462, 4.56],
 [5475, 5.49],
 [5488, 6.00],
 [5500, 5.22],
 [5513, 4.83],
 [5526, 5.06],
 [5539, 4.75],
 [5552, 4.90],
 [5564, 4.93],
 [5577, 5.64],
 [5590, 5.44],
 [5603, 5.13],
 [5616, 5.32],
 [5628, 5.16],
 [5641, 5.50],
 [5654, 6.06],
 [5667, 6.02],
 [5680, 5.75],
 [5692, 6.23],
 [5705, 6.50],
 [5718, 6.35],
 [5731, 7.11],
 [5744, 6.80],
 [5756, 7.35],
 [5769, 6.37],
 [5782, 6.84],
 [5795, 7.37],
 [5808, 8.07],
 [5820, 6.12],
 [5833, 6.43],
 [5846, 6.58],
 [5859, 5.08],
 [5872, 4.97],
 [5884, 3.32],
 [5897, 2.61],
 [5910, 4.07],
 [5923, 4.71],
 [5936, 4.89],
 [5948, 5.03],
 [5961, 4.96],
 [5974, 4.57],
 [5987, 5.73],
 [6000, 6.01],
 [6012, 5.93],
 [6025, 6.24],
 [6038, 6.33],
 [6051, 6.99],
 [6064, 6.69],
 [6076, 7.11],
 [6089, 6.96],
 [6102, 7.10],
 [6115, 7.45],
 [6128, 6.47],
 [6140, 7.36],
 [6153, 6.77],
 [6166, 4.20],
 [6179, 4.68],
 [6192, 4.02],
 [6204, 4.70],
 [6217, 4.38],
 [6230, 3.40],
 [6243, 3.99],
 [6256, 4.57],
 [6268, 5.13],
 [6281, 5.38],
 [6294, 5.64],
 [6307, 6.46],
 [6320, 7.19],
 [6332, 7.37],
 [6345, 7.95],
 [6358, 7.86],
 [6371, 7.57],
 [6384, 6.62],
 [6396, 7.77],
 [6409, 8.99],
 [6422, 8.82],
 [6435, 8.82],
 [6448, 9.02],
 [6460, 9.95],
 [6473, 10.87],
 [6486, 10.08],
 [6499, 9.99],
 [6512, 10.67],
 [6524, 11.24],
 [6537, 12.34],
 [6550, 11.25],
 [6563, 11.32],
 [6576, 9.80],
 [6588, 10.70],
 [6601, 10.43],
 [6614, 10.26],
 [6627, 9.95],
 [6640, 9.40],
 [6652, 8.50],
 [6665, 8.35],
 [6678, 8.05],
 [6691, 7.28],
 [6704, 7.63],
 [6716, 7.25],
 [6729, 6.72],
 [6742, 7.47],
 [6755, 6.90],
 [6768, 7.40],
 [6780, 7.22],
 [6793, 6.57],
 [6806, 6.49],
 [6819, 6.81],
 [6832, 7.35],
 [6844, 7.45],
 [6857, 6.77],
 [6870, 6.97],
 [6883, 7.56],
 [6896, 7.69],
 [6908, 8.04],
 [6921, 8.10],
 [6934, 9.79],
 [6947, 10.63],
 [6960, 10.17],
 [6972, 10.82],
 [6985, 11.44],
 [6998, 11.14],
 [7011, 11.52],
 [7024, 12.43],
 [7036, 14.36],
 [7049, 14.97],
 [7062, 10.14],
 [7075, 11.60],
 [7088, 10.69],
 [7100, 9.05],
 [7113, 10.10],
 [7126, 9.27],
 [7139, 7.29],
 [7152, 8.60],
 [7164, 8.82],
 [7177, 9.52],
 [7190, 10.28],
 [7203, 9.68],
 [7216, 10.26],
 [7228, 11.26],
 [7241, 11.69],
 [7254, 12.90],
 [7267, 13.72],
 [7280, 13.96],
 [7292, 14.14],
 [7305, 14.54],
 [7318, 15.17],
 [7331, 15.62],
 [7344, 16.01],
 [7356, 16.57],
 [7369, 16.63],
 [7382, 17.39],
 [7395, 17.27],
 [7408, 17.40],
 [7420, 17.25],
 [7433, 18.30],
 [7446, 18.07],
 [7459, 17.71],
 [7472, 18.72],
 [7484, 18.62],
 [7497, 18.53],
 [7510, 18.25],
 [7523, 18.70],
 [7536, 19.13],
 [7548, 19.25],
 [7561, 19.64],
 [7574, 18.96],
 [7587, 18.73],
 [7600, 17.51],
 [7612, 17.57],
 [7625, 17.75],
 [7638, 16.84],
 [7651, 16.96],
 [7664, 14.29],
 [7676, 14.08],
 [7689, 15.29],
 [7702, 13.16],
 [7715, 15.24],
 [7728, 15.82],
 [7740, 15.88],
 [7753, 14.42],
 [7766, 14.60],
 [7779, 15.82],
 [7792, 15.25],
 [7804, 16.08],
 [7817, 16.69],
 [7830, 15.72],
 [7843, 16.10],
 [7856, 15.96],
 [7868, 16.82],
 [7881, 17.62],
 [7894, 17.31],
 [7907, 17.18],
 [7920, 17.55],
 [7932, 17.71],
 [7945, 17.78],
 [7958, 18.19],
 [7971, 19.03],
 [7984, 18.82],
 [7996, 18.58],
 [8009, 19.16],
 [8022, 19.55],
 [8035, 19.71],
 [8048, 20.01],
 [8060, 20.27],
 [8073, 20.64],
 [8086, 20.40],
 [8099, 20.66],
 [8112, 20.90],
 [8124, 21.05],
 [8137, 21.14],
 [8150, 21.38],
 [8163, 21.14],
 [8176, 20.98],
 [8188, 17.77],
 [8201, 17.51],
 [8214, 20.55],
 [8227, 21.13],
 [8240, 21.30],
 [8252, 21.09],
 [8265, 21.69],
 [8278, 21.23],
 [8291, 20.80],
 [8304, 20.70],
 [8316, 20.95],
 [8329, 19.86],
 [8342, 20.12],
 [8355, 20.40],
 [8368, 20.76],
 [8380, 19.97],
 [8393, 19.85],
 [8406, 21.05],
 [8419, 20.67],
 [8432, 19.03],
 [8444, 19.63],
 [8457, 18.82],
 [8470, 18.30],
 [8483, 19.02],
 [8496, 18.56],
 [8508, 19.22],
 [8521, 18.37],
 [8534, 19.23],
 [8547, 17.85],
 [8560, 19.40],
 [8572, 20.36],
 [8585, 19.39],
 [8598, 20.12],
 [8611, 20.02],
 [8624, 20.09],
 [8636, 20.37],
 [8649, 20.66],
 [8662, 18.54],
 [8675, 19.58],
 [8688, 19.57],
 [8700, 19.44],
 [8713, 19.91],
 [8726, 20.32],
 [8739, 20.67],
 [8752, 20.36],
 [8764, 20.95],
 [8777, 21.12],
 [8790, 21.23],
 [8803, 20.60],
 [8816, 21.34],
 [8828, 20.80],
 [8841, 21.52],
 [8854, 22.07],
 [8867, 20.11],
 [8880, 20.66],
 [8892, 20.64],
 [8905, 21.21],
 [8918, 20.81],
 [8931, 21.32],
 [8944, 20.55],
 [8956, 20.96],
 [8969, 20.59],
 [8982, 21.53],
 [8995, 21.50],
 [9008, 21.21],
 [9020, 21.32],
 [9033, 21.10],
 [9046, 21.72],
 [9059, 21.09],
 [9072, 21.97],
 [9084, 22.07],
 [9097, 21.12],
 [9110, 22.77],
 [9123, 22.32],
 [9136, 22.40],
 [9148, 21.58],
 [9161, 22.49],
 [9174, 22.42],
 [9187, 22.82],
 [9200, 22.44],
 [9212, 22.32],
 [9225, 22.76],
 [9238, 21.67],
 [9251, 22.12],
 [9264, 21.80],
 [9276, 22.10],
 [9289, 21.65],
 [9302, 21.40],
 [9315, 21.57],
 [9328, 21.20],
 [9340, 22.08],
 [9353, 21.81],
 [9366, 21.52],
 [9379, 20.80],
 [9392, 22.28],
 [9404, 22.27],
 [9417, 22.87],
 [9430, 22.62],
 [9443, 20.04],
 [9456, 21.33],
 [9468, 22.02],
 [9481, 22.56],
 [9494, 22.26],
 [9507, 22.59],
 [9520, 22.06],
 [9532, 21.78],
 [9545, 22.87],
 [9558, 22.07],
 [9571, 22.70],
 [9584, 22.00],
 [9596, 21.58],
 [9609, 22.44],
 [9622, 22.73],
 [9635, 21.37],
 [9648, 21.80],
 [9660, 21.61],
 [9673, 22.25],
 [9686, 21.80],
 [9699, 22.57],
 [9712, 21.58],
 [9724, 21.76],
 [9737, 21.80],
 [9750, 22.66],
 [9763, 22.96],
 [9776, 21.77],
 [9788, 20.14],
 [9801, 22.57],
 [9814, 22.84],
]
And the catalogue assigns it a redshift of 0.00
